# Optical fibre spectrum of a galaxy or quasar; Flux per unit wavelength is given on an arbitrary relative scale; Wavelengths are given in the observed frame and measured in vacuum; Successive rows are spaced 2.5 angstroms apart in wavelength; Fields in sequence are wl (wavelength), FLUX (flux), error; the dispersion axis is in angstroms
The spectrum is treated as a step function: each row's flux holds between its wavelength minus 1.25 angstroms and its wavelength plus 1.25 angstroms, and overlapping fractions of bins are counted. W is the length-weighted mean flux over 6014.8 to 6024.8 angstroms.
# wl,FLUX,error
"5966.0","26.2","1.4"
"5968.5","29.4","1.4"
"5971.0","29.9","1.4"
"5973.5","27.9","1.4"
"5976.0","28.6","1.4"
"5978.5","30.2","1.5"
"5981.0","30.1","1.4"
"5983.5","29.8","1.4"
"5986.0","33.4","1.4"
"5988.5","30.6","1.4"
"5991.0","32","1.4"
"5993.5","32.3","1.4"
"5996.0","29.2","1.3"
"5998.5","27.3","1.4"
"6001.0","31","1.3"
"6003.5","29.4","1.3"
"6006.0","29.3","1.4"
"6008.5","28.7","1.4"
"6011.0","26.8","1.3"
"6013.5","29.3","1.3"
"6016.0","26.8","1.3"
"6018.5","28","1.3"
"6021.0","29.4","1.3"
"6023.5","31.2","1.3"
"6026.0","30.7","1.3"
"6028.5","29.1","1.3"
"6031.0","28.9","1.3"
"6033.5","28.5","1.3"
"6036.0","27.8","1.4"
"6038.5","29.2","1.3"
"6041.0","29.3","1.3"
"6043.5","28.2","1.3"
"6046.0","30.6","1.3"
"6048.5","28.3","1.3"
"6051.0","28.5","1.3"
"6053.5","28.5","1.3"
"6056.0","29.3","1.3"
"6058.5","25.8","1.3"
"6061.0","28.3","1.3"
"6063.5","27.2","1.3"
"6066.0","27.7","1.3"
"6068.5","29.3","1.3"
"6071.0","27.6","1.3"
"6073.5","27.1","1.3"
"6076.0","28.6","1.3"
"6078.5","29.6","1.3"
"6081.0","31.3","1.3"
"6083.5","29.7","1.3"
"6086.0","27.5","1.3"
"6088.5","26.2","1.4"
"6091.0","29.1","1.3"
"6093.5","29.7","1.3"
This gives 28.9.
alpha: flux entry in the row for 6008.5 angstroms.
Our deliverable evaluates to 28.7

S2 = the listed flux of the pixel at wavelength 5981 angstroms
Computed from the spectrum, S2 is 30.1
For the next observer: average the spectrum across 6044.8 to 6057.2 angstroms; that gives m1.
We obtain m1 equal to 29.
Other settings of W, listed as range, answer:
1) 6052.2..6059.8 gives 27.9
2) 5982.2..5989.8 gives 31.3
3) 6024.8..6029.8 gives 29.9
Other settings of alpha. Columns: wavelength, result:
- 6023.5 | 31.2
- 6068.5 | 29.3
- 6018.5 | 28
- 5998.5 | 27.3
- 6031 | 28.9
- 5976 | 28.6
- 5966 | 26.2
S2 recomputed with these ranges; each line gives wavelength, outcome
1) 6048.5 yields 28.3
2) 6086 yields 27.5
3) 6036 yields 27.8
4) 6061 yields 28.3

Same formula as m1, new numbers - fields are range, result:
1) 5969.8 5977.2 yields 28.8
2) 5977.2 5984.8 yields 30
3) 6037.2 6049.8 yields 29.1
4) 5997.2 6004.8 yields 29.2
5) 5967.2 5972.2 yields 29.6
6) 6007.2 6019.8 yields 27.9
